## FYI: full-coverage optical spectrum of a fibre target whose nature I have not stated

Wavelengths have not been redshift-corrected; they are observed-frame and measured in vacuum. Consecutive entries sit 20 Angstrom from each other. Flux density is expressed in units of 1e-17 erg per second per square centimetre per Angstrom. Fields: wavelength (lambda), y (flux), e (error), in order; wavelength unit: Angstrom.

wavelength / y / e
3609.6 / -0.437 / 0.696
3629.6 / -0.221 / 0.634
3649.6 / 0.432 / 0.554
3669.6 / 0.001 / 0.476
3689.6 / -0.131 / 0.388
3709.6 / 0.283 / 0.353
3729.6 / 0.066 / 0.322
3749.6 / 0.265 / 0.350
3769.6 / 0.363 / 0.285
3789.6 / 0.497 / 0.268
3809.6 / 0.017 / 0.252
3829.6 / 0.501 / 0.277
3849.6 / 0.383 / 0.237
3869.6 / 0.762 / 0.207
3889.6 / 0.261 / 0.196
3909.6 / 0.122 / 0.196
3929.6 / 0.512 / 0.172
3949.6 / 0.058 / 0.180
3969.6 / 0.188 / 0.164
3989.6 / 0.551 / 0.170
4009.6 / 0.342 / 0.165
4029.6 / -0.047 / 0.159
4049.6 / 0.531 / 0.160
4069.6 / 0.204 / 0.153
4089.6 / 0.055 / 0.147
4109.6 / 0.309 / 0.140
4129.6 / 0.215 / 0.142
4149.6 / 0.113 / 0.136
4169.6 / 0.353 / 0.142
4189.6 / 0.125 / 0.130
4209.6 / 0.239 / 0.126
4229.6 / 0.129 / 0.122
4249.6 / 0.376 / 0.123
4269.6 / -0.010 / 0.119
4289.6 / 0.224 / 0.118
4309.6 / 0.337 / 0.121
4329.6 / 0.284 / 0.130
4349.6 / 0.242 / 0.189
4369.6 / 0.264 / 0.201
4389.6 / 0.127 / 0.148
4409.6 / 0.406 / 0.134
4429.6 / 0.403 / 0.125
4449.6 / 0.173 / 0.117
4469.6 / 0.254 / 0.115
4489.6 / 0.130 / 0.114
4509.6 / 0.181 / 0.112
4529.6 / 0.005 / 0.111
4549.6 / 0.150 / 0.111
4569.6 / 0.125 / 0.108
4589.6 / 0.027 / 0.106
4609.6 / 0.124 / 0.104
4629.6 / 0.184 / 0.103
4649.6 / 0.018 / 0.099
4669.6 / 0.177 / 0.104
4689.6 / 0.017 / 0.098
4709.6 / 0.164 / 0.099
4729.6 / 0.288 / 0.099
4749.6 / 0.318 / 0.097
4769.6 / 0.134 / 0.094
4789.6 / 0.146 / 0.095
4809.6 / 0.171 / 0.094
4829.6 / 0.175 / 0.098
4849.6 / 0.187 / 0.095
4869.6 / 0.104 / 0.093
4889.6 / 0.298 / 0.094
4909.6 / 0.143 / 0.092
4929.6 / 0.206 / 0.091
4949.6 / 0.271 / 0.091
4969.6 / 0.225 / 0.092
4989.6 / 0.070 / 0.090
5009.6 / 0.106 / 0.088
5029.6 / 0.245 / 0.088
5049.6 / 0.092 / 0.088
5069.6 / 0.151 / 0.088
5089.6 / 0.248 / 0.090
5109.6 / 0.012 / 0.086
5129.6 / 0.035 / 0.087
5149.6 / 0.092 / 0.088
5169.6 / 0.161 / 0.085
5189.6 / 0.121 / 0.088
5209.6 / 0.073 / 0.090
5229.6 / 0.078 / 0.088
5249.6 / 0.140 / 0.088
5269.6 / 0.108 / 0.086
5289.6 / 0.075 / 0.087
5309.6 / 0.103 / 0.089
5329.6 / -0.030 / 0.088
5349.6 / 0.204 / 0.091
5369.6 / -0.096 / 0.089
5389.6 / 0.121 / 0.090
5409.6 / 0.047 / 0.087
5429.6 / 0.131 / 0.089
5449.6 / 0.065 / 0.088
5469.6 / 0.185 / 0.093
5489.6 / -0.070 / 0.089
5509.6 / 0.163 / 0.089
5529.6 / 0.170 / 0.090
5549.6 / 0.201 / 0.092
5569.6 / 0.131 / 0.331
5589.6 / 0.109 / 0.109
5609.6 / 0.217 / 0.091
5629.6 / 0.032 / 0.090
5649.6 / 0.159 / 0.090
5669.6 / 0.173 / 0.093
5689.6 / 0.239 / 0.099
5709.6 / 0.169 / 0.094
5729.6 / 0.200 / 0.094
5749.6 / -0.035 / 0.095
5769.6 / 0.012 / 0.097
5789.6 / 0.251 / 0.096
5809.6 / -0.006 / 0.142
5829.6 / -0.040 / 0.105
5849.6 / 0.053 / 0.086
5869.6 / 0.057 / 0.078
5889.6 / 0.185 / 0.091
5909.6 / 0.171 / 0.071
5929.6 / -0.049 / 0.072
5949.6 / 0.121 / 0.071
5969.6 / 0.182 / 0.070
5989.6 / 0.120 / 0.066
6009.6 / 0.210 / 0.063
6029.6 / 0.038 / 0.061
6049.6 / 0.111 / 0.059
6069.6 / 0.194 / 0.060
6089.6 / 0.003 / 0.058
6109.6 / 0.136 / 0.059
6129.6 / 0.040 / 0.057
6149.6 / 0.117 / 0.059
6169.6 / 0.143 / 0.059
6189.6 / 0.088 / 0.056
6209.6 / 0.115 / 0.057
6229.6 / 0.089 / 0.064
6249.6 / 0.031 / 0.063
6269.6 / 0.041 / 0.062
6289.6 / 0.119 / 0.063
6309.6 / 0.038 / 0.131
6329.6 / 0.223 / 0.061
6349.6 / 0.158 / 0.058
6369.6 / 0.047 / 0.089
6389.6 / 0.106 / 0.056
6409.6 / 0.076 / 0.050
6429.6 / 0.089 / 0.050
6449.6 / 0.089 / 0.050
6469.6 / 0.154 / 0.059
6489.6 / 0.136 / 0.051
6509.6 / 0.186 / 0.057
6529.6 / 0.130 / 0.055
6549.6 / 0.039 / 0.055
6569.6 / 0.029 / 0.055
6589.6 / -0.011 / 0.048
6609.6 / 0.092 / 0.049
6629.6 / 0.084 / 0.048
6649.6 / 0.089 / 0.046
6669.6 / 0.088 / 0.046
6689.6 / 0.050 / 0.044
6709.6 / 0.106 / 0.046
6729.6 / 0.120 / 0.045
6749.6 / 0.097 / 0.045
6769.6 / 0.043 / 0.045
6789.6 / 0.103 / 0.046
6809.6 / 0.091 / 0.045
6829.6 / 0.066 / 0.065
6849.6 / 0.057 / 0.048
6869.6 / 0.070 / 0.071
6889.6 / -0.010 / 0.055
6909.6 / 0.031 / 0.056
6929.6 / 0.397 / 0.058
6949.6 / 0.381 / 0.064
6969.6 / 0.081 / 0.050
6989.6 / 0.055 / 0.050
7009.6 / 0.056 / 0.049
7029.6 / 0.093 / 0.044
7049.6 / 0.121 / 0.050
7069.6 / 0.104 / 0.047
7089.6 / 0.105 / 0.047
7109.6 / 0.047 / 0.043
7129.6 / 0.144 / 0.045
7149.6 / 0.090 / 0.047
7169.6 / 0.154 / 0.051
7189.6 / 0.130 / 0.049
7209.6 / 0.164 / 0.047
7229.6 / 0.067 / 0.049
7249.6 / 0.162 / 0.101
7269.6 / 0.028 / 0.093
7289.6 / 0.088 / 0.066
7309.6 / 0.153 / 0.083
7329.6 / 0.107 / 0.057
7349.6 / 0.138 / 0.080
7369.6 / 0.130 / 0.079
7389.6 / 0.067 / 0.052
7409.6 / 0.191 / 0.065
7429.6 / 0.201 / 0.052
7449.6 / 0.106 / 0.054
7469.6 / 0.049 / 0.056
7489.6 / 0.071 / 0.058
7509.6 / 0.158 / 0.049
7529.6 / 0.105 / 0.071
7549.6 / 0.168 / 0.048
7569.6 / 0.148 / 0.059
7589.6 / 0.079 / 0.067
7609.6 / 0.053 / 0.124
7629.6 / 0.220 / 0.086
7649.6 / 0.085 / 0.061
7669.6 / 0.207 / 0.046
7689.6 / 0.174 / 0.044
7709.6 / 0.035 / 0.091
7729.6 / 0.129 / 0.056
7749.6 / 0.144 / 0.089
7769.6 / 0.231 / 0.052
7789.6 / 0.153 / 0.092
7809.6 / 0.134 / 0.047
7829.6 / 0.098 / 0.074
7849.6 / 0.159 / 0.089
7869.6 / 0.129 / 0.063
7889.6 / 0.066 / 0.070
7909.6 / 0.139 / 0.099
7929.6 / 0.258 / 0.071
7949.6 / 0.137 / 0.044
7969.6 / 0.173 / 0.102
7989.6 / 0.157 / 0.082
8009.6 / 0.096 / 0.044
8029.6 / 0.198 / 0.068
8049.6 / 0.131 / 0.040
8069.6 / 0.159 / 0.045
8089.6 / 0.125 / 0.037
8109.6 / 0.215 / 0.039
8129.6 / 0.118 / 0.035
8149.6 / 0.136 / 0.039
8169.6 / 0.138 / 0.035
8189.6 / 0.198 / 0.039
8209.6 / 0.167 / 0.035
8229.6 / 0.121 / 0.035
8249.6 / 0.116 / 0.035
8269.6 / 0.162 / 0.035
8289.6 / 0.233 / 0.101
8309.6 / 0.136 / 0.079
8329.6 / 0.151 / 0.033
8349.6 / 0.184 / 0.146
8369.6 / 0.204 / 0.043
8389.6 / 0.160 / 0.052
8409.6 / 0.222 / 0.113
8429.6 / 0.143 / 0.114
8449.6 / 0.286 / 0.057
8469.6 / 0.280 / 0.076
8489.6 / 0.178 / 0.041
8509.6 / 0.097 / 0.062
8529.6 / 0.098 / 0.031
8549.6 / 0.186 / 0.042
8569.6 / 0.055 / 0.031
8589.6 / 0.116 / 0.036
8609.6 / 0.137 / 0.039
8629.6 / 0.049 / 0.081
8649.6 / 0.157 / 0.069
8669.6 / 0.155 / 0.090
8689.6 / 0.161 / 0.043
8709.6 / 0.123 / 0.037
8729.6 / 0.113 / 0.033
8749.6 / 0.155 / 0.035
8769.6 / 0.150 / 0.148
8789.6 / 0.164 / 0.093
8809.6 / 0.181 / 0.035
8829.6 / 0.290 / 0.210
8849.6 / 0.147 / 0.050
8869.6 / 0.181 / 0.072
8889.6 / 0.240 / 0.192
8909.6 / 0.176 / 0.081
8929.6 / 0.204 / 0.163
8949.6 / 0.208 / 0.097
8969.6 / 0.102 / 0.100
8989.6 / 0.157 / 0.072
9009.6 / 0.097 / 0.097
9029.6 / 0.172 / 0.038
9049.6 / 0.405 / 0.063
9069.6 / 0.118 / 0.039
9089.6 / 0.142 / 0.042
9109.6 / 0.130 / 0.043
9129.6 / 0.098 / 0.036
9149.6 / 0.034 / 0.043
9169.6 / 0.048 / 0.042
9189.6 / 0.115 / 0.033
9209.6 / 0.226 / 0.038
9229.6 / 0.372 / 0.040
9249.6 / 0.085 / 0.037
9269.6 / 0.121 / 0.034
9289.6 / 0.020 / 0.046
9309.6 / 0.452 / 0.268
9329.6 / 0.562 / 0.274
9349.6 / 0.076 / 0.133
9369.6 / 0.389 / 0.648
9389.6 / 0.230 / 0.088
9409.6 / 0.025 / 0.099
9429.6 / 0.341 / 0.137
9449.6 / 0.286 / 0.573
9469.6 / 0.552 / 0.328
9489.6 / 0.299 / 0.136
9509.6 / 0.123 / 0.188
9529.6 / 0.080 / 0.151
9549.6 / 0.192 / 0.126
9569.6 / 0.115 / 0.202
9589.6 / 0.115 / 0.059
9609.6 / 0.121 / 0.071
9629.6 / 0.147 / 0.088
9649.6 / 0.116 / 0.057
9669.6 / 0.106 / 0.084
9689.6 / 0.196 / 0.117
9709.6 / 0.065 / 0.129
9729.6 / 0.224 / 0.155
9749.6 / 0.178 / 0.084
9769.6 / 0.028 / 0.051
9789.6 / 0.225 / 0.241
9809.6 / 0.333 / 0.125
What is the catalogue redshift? 0.861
